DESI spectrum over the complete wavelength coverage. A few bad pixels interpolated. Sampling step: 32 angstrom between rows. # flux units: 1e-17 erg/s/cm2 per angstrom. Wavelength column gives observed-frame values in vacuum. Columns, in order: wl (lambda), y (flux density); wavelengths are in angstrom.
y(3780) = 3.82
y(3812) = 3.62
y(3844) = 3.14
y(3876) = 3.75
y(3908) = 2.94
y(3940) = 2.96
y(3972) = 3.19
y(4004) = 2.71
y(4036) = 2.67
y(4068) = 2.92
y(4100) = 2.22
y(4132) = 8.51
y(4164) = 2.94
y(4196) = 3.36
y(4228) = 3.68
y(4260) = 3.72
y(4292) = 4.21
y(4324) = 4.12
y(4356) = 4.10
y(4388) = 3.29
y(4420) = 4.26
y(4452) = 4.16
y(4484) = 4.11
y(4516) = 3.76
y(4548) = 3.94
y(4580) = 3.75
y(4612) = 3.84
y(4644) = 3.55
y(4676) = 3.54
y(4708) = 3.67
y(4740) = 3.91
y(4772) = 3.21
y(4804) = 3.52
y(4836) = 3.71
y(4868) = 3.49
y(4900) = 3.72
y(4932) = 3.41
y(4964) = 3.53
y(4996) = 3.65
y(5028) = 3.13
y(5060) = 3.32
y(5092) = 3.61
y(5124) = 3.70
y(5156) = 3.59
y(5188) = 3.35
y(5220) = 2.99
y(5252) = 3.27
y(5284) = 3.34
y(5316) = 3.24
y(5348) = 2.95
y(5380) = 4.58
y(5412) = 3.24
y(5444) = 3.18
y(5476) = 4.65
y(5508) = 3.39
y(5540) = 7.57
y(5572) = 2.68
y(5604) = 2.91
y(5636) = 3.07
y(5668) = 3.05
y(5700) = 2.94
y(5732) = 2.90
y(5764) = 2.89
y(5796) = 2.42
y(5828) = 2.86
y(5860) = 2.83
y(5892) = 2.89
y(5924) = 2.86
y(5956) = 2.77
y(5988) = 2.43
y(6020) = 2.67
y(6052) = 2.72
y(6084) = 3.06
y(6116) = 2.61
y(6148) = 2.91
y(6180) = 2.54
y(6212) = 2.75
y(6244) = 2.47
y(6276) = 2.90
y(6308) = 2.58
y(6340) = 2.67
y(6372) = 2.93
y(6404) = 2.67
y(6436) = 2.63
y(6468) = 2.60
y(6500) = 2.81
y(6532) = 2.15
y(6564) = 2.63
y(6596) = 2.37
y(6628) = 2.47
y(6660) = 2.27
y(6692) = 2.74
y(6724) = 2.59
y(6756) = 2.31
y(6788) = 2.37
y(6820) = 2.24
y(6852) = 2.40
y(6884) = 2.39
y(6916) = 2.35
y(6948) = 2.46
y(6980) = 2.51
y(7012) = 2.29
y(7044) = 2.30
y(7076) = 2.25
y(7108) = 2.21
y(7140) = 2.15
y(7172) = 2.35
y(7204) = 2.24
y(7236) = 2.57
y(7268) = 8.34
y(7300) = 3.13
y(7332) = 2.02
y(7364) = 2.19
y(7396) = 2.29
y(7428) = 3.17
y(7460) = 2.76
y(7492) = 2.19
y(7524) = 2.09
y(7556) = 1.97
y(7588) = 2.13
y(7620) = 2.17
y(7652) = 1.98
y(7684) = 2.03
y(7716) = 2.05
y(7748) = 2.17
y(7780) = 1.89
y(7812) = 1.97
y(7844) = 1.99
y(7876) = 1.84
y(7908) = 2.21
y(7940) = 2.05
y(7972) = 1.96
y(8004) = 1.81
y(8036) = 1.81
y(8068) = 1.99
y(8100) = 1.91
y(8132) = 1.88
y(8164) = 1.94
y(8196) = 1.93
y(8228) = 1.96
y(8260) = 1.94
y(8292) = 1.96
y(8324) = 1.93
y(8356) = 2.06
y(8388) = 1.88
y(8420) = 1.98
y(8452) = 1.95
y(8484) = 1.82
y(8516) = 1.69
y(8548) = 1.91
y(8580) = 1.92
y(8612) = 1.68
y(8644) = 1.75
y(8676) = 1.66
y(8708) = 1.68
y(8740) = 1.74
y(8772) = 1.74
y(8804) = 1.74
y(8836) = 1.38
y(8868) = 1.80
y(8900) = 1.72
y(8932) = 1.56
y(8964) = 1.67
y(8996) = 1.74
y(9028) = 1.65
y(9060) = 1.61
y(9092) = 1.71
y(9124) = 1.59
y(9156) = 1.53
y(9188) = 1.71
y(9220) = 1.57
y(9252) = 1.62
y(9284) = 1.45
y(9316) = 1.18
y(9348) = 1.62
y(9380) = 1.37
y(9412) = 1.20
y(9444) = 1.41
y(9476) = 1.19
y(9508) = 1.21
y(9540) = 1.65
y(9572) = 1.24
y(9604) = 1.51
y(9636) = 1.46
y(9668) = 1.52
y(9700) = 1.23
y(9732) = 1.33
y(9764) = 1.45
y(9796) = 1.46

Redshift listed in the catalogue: 0.106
